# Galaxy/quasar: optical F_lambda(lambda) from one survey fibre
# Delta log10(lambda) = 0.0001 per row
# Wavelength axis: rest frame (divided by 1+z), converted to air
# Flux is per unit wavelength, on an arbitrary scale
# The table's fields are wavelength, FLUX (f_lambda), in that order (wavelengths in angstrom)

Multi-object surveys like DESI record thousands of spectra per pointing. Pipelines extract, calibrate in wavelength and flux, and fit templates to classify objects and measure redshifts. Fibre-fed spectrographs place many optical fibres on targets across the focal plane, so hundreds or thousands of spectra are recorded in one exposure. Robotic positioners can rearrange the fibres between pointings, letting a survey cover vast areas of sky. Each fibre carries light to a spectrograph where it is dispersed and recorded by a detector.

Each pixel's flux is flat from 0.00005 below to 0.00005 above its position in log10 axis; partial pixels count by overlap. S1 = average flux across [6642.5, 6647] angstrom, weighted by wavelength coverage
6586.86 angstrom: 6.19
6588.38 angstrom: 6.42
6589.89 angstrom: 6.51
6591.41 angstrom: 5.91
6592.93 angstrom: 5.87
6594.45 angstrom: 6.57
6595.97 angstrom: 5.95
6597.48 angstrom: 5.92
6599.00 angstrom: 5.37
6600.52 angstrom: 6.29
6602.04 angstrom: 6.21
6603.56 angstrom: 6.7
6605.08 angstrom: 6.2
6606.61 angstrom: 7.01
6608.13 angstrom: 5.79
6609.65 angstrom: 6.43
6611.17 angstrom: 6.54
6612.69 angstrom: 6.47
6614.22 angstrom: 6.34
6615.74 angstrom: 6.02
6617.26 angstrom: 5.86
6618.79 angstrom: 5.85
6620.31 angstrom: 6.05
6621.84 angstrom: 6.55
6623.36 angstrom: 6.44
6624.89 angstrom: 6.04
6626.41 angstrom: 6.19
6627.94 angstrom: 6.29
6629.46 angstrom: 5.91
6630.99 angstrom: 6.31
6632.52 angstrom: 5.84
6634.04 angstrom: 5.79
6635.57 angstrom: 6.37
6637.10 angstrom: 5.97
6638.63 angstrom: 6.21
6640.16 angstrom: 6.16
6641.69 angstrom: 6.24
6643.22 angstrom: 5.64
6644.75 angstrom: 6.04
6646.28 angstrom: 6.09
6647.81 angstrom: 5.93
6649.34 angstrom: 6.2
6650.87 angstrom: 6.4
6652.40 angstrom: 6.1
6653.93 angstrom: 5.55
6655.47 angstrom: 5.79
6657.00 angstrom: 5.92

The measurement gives 5.92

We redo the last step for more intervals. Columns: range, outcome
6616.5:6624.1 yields 6.15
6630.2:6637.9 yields 6.05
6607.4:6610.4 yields 6.12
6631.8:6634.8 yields 5.83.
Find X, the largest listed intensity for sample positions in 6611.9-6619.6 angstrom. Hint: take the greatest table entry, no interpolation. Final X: 6.47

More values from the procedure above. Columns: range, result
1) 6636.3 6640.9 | 6.21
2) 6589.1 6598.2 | 6.57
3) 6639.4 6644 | 6.24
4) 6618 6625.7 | 6.55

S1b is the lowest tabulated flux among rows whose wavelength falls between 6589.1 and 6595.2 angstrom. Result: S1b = 5.87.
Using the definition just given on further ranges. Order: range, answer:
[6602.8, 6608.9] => 5.79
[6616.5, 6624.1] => 5.85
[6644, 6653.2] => 5.93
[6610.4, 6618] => 5.86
